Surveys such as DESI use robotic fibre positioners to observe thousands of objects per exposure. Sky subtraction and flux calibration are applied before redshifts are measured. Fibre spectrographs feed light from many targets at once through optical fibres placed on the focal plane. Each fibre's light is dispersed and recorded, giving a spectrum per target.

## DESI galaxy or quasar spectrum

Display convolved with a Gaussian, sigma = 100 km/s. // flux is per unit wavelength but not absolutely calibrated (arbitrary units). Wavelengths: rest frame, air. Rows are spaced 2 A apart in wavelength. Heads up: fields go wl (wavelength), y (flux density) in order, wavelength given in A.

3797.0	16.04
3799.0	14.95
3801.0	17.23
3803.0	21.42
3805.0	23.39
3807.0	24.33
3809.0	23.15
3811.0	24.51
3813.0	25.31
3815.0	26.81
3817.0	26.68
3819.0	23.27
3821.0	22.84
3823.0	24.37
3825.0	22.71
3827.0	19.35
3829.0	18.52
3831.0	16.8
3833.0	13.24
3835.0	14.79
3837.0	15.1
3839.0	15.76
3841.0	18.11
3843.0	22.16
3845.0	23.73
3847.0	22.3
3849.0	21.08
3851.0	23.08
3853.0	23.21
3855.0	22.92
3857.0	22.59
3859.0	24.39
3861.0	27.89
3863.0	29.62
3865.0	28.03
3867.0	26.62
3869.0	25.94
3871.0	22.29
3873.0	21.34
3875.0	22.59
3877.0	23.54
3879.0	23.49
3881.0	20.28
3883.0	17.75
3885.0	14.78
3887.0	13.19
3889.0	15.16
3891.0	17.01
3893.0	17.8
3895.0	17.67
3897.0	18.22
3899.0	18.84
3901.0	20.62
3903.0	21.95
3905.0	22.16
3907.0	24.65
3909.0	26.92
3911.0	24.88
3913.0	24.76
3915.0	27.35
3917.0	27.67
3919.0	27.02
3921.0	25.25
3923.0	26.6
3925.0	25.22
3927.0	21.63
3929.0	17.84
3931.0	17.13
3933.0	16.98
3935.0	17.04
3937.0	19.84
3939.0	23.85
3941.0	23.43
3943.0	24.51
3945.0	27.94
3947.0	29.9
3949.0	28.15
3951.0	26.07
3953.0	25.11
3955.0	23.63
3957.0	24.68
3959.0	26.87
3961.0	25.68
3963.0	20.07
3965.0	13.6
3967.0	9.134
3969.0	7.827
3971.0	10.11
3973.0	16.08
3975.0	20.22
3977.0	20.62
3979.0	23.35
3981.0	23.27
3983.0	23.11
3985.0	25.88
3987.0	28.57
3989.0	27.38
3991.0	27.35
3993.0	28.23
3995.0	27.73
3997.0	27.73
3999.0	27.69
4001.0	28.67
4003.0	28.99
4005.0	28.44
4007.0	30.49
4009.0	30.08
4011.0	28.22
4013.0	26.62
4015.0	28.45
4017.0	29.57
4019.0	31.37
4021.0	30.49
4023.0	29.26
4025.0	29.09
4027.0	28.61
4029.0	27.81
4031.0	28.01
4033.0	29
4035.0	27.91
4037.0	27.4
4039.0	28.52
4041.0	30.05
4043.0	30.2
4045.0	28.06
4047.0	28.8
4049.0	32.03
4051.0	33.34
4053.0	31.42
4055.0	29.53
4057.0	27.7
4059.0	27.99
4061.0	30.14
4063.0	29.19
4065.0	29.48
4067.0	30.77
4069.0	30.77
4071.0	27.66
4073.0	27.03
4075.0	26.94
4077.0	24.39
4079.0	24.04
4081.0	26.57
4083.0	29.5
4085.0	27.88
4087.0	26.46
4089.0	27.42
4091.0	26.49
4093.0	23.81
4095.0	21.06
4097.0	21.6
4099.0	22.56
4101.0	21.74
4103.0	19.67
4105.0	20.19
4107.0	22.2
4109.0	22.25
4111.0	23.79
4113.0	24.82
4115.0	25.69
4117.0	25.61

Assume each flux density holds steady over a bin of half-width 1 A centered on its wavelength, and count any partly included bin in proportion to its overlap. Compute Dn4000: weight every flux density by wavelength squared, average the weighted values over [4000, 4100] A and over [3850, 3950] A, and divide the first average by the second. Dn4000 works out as 1.3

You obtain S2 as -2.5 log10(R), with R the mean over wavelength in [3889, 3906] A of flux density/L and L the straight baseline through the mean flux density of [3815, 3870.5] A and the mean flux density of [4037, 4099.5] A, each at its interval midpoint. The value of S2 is 0.23 mag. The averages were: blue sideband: 22.1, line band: 19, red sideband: 27.8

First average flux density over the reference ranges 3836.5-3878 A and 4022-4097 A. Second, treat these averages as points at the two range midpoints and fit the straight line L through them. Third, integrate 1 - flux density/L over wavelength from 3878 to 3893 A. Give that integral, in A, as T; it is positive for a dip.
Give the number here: 4.0 A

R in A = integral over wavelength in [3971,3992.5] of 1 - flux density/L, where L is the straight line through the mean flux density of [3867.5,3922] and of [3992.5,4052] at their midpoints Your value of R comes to 3.0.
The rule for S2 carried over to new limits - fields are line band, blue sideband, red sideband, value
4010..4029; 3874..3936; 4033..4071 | -0.050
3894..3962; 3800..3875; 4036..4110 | 0.025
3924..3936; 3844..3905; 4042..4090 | 0.219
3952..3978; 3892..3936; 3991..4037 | 0.330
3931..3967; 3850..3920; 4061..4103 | 0.041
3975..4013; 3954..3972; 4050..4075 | -0.235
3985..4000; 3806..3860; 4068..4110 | -0.176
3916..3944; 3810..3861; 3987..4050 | 0.127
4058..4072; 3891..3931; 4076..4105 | -0.216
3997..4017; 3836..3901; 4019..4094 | -0.081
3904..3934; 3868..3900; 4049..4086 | -0.128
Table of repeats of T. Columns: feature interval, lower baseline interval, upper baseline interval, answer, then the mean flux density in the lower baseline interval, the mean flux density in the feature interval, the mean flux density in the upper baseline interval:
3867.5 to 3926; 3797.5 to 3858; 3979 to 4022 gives 4.69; 21.1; 21.9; 27.9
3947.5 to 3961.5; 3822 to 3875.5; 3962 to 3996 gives -3.31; 21.8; 25.9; 20.7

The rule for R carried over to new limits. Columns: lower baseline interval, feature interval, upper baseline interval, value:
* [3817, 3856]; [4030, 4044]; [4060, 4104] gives -2.0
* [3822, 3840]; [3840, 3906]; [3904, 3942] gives -4.6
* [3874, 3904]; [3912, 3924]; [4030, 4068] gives -3.3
